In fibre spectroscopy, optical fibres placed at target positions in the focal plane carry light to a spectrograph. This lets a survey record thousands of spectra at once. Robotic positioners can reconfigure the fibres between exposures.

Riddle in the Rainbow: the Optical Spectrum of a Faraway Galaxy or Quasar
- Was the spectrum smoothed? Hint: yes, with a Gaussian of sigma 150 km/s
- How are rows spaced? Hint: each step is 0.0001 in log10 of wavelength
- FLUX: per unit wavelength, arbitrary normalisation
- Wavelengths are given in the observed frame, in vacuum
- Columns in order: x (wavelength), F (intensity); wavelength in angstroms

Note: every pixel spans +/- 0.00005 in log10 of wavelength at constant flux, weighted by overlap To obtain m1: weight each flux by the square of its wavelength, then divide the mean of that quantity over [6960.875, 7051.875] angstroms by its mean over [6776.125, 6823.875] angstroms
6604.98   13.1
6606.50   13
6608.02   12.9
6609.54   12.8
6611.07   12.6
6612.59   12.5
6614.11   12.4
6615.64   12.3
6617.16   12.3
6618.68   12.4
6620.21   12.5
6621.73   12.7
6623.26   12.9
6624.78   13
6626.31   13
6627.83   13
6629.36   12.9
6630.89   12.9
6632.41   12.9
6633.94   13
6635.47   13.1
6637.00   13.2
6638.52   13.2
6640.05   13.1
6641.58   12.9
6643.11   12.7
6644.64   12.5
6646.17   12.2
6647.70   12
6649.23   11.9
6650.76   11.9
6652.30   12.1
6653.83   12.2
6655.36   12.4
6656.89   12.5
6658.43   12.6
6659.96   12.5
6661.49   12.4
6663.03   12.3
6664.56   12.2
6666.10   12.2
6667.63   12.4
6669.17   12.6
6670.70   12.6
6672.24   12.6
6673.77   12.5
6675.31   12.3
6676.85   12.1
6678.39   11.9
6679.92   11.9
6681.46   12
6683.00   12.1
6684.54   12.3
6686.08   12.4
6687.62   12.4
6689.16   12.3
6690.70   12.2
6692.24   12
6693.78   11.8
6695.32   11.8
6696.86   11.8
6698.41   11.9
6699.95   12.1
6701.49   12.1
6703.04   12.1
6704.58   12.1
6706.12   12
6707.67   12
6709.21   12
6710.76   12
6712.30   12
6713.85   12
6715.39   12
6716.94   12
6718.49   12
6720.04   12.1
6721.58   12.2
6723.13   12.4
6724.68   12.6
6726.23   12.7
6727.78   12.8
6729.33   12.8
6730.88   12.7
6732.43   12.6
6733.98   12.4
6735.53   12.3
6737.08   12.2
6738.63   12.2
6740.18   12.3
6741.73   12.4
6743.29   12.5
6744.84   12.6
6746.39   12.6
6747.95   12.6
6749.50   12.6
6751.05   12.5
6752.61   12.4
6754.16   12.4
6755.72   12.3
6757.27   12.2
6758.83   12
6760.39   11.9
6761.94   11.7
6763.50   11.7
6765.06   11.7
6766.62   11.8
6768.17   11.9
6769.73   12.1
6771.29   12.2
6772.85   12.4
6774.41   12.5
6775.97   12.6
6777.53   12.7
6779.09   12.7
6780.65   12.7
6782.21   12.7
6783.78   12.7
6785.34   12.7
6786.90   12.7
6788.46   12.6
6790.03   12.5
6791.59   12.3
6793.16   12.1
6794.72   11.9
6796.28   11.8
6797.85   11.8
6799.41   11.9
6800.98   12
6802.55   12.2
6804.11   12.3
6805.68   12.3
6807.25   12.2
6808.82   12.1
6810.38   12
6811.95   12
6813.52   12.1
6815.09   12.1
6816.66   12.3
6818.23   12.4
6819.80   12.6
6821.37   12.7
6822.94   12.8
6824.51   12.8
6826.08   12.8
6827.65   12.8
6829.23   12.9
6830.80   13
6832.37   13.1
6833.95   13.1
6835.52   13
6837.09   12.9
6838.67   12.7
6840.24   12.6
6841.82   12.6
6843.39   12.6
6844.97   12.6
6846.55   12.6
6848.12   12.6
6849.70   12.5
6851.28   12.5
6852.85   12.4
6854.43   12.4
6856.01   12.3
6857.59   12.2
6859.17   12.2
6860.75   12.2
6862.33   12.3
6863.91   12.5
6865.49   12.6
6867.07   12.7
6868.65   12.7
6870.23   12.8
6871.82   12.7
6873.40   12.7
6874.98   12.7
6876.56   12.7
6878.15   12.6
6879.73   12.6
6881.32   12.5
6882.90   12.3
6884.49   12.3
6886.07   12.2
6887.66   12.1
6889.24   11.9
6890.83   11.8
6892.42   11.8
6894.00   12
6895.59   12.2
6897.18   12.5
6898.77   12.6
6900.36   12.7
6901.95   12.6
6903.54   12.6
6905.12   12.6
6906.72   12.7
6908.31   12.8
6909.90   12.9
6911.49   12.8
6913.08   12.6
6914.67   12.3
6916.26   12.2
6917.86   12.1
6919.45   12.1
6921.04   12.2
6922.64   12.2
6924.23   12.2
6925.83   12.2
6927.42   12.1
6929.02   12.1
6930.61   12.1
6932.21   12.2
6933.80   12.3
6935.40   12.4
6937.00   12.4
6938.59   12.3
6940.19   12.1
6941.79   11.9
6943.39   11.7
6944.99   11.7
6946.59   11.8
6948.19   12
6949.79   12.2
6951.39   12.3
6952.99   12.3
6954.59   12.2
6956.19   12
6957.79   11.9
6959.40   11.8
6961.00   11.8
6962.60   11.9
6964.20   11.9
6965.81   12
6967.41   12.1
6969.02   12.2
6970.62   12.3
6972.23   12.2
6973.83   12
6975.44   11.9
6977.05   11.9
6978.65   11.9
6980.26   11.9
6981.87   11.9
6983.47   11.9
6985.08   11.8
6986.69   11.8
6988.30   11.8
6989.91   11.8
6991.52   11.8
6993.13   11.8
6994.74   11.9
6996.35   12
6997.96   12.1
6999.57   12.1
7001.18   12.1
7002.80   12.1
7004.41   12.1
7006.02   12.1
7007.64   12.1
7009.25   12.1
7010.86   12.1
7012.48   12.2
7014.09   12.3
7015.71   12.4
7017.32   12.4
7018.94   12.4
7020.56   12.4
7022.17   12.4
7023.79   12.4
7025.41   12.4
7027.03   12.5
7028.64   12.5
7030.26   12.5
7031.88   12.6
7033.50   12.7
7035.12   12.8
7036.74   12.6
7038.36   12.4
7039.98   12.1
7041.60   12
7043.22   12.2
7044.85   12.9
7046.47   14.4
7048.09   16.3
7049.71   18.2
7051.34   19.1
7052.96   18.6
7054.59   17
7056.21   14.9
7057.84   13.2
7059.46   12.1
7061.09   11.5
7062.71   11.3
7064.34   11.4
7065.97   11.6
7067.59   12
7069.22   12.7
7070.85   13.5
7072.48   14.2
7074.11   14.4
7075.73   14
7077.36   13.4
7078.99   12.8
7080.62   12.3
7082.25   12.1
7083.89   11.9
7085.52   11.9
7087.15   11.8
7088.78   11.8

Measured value 1.08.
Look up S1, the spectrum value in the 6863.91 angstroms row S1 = 12.5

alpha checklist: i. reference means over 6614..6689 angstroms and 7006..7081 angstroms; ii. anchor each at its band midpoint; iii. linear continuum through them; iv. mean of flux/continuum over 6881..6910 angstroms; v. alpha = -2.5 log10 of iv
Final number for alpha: 0.048 mag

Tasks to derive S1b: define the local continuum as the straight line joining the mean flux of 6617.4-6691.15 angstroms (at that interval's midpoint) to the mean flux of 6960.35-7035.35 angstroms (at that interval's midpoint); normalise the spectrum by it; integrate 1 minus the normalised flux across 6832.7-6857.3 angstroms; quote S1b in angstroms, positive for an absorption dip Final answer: -0.7 angstroms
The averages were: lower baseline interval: 12.5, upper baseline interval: 12.1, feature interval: 12.6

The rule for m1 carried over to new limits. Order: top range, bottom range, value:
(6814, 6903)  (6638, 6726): 1.08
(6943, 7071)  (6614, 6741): 1.12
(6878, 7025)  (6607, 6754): 1.06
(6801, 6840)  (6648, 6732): 1.07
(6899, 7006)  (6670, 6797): 1.05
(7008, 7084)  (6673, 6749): 1.19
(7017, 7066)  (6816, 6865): 1.12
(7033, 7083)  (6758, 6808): 1.20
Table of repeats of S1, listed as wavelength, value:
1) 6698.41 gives 11.9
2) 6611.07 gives 12.6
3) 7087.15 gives 11.8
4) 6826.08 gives 12.8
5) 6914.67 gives 12.3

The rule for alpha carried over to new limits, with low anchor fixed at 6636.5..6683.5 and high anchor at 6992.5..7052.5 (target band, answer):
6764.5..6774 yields 0.04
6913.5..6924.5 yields 0.04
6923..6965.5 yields 0.06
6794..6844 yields 0.01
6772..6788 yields -0.01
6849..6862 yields 0.03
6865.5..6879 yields 0.00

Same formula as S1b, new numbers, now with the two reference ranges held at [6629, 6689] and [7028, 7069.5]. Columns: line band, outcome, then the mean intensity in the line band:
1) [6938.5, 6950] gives 1.1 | 11.9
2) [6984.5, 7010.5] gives 2.8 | 12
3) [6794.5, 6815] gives 1.3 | 12.1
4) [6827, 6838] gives 0.0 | 13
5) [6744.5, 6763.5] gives 0.6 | 12.3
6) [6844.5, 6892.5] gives 2.2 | 12.4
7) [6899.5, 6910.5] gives 0.4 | 12.7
